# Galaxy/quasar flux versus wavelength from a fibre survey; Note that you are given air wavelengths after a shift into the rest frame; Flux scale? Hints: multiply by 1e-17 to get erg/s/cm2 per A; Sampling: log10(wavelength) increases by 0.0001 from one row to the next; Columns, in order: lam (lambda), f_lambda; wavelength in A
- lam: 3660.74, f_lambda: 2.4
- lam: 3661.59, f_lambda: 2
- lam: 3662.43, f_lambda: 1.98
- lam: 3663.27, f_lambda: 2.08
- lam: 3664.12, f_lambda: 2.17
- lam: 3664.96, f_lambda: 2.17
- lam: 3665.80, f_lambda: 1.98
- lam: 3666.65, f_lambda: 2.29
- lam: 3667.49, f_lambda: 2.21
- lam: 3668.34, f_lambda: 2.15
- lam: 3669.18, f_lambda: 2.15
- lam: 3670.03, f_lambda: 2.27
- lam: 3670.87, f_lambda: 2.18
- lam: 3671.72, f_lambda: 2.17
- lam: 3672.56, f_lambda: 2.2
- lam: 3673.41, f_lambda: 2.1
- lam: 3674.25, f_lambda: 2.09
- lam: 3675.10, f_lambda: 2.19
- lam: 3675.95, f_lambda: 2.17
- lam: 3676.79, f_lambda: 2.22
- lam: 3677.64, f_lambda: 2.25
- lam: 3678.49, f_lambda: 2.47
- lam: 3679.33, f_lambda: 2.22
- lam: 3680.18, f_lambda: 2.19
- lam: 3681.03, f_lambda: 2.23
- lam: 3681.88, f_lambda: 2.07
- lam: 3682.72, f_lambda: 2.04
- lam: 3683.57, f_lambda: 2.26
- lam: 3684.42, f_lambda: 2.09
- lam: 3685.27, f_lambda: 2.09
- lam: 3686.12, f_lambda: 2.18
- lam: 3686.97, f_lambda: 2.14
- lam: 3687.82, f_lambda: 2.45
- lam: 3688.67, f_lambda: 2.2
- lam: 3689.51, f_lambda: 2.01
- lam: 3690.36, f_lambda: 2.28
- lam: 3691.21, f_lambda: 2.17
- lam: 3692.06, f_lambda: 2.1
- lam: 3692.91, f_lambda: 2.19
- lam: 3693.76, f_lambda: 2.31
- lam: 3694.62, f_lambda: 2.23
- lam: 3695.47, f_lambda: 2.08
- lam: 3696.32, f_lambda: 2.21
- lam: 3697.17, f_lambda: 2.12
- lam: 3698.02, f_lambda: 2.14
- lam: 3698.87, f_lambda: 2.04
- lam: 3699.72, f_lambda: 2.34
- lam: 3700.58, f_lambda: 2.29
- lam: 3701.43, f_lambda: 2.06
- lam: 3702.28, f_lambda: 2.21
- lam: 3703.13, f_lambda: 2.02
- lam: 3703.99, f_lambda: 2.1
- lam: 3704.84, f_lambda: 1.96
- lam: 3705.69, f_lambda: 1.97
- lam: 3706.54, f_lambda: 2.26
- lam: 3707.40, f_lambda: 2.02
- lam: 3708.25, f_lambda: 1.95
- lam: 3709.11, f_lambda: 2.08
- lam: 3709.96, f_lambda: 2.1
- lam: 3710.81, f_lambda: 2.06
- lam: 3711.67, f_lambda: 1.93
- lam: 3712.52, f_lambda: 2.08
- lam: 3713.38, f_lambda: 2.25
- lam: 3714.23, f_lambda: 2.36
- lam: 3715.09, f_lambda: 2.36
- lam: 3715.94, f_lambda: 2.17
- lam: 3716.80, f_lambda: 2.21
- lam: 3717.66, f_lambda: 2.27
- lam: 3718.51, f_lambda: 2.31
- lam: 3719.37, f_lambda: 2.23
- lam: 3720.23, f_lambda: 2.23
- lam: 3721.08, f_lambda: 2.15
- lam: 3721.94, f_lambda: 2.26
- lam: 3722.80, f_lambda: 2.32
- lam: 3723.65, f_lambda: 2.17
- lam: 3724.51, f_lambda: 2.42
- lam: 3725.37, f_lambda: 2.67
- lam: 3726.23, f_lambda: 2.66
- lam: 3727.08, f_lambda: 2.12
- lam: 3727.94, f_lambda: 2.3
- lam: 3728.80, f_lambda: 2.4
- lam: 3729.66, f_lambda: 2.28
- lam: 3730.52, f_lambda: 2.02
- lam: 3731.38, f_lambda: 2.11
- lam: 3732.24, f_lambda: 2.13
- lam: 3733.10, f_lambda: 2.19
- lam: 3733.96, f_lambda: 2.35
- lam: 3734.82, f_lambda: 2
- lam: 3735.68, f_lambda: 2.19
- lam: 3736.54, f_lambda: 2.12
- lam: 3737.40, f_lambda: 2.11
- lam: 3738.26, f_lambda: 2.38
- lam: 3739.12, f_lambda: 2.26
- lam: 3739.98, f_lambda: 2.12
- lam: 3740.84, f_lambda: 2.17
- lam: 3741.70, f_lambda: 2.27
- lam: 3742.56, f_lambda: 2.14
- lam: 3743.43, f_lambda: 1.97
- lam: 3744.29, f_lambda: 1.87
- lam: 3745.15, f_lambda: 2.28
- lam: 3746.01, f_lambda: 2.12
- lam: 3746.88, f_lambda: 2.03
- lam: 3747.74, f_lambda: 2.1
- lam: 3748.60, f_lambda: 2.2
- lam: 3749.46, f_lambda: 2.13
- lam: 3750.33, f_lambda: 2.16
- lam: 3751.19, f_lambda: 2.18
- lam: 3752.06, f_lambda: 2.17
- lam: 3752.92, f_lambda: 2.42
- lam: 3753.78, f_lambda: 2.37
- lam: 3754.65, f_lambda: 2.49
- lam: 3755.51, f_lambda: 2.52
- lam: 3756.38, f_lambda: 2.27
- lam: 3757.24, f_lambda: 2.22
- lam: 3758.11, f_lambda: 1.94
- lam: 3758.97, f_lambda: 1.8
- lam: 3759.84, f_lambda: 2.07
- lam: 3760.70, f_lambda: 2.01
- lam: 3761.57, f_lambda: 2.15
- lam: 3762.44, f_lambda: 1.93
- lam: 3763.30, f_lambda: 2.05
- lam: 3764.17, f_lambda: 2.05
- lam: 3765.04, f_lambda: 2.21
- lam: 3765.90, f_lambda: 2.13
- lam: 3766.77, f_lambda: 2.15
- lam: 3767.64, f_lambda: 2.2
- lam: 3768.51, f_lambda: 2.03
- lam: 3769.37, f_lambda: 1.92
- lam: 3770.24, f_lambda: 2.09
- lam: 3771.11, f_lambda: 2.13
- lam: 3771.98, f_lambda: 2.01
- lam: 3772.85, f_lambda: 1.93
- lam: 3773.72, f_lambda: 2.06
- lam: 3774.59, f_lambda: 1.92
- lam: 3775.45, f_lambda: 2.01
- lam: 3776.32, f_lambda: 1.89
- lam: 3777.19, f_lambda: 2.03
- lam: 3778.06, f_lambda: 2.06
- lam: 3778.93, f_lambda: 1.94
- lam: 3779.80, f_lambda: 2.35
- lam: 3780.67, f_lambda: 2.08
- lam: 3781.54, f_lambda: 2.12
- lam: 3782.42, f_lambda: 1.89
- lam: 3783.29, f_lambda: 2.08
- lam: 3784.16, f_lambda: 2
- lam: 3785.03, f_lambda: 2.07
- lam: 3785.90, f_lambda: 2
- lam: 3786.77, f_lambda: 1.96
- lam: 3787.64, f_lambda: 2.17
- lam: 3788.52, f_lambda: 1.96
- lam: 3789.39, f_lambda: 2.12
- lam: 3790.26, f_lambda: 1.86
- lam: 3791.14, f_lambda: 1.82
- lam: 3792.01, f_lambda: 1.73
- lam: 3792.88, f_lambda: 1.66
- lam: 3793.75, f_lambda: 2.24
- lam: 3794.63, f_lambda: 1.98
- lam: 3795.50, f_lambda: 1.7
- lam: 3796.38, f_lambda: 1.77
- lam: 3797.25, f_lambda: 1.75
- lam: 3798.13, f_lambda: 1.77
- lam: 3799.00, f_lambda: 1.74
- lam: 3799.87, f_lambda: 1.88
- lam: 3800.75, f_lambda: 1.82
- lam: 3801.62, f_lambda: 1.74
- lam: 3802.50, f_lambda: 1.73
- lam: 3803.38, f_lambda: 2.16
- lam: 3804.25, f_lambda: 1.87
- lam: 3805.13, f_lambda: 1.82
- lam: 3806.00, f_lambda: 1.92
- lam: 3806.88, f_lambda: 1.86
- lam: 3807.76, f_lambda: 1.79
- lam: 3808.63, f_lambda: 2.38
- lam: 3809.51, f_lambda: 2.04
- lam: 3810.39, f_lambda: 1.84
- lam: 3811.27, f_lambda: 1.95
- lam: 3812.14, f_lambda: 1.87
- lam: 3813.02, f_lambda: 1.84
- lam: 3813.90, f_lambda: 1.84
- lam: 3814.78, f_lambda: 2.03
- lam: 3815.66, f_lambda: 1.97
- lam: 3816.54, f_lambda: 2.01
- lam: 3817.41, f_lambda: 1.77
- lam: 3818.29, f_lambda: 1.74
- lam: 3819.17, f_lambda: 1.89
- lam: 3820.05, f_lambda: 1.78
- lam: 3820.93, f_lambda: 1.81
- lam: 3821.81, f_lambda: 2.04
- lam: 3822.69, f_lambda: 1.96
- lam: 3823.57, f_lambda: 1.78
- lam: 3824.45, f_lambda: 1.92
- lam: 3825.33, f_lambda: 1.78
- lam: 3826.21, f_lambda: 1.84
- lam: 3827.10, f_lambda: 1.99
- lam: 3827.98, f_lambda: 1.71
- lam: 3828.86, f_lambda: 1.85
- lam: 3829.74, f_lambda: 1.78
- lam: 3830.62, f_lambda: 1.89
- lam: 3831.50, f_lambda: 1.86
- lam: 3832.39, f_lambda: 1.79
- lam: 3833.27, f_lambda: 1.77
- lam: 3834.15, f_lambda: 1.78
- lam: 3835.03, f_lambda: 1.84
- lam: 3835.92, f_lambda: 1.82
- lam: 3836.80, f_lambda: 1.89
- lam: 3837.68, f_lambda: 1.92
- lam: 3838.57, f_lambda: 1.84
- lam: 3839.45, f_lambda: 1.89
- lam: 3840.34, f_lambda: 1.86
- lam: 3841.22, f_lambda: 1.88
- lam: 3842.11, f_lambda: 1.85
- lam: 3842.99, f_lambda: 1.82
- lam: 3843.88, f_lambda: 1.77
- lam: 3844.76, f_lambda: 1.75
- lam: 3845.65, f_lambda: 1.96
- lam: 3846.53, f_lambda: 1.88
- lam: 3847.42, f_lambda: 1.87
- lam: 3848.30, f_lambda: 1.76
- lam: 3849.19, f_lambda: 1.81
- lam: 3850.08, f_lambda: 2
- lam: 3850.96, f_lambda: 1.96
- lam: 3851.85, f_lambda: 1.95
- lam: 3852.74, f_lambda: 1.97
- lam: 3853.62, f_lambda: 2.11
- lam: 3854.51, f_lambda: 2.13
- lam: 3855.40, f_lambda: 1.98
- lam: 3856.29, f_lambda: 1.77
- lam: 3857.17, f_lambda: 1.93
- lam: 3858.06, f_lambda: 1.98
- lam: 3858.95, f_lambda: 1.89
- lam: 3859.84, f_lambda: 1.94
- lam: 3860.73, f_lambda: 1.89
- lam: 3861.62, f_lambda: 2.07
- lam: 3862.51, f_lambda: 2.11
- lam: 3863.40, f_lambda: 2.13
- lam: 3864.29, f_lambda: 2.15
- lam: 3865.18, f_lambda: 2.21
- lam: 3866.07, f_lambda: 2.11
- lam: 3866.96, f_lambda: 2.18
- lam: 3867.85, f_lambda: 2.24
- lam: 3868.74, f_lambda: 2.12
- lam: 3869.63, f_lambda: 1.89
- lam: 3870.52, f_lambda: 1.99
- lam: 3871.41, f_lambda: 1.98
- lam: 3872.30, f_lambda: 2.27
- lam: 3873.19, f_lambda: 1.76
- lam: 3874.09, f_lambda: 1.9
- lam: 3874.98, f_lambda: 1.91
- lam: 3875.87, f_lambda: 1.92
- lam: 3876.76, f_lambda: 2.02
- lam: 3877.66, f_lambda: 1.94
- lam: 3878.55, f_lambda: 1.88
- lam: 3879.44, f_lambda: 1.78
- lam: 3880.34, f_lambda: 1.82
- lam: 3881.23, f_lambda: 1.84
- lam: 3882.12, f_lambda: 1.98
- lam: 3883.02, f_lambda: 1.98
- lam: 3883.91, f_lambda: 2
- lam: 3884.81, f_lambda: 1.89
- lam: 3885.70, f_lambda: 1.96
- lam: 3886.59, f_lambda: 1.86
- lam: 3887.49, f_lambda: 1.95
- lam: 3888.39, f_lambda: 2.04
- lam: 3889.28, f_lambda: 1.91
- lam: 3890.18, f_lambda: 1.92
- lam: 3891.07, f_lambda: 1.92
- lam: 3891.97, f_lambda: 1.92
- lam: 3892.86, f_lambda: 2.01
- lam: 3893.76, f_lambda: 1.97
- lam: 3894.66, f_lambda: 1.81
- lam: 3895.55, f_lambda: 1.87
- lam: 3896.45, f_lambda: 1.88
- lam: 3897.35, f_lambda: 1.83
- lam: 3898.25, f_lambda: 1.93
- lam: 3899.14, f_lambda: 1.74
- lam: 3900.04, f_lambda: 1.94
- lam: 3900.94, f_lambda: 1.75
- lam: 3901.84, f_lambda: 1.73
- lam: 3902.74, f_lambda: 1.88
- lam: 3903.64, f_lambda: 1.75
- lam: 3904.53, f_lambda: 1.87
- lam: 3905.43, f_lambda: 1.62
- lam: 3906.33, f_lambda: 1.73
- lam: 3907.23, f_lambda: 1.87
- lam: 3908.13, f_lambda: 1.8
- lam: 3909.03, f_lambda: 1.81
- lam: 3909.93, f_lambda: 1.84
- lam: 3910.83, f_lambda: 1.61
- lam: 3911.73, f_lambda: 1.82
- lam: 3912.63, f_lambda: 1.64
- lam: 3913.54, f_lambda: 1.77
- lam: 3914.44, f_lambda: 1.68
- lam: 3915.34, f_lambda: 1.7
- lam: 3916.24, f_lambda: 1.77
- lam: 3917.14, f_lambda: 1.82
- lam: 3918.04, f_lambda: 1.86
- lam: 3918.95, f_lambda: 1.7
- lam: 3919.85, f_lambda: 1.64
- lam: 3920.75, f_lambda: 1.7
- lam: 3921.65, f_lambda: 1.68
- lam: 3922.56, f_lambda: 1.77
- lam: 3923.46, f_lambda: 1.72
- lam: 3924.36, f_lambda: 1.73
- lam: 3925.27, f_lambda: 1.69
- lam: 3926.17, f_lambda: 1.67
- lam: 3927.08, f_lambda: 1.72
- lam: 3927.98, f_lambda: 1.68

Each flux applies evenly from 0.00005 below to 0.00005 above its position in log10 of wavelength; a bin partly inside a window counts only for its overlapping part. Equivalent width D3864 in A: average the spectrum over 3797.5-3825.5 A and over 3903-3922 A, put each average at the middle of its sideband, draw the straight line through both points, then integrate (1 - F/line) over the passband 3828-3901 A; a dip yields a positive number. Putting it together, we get -4.5 A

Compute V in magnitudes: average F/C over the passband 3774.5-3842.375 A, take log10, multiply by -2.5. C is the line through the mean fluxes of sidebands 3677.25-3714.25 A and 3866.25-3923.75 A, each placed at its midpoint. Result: 0.05 mag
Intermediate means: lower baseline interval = 2.15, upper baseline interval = 1.87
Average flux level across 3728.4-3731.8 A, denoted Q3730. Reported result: 2.2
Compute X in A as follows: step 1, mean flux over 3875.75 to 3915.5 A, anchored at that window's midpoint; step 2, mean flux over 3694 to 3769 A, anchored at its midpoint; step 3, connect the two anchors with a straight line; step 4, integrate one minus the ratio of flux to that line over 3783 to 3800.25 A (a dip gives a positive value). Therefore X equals 1.2 A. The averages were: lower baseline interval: 2.17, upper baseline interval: 1.85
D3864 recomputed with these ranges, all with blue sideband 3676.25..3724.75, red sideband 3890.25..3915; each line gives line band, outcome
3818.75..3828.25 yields 0.4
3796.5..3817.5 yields 1.0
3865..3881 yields -1.0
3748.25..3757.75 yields -0.9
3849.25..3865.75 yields -1.0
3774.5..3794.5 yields 0.3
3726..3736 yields -0.5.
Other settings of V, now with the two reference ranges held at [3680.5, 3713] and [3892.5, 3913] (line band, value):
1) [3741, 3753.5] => -0.05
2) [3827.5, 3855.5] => 0.02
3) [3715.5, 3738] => -0.08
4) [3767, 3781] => -0.02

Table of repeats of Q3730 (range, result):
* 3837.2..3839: 1.88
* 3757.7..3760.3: 1.94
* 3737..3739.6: 2.25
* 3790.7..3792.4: 1.78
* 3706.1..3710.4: 2.08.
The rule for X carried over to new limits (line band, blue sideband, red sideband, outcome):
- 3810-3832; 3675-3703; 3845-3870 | 1.8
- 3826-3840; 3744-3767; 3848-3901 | 1.3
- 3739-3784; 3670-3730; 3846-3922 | -0.2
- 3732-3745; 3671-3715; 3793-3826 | -0.7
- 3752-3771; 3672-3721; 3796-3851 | -1.2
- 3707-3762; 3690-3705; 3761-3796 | -2.6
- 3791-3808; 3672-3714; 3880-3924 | 1.3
